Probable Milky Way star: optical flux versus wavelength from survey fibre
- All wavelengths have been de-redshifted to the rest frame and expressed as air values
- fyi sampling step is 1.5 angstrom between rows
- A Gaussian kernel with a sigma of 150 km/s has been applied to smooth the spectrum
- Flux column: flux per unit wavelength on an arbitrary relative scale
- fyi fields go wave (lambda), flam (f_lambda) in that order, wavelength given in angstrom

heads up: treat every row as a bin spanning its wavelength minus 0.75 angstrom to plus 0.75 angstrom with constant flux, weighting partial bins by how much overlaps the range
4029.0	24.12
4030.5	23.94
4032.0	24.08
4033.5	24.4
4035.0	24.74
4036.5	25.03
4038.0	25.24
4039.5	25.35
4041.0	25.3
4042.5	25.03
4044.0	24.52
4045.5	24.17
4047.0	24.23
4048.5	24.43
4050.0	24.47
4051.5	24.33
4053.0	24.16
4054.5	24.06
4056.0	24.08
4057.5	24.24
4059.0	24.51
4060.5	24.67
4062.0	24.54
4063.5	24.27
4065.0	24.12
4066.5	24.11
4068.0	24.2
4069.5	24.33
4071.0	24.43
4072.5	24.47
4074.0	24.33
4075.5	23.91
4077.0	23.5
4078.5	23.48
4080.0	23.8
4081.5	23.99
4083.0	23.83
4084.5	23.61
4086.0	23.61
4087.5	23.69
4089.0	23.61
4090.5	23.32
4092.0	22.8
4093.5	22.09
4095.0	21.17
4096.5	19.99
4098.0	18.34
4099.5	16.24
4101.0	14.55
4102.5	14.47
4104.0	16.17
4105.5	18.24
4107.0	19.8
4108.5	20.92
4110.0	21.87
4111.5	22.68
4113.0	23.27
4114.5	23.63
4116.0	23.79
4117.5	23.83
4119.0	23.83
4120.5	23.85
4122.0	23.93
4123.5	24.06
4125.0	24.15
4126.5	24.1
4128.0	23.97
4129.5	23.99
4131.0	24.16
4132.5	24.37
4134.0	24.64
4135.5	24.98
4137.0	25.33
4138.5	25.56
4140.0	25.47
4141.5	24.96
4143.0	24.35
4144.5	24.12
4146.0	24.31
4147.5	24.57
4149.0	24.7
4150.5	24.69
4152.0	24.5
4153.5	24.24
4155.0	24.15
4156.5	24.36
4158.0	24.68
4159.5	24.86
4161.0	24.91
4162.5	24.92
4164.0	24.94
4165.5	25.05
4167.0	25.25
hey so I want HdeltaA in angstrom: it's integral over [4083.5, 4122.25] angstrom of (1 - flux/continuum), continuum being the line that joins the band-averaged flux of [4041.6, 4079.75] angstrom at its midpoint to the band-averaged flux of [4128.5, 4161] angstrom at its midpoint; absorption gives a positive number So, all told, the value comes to 5.0 angstrom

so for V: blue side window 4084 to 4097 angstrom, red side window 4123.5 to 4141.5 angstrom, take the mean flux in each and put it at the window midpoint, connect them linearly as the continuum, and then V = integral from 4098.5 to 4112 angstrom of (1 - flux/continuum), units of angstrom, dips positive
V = 3.0 angstrom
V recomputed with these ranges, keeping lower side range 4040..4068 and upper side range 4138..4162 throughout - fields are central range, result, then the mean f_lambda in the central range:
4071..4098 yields 1.5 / 23.1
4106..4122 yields 1.2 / 22.7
